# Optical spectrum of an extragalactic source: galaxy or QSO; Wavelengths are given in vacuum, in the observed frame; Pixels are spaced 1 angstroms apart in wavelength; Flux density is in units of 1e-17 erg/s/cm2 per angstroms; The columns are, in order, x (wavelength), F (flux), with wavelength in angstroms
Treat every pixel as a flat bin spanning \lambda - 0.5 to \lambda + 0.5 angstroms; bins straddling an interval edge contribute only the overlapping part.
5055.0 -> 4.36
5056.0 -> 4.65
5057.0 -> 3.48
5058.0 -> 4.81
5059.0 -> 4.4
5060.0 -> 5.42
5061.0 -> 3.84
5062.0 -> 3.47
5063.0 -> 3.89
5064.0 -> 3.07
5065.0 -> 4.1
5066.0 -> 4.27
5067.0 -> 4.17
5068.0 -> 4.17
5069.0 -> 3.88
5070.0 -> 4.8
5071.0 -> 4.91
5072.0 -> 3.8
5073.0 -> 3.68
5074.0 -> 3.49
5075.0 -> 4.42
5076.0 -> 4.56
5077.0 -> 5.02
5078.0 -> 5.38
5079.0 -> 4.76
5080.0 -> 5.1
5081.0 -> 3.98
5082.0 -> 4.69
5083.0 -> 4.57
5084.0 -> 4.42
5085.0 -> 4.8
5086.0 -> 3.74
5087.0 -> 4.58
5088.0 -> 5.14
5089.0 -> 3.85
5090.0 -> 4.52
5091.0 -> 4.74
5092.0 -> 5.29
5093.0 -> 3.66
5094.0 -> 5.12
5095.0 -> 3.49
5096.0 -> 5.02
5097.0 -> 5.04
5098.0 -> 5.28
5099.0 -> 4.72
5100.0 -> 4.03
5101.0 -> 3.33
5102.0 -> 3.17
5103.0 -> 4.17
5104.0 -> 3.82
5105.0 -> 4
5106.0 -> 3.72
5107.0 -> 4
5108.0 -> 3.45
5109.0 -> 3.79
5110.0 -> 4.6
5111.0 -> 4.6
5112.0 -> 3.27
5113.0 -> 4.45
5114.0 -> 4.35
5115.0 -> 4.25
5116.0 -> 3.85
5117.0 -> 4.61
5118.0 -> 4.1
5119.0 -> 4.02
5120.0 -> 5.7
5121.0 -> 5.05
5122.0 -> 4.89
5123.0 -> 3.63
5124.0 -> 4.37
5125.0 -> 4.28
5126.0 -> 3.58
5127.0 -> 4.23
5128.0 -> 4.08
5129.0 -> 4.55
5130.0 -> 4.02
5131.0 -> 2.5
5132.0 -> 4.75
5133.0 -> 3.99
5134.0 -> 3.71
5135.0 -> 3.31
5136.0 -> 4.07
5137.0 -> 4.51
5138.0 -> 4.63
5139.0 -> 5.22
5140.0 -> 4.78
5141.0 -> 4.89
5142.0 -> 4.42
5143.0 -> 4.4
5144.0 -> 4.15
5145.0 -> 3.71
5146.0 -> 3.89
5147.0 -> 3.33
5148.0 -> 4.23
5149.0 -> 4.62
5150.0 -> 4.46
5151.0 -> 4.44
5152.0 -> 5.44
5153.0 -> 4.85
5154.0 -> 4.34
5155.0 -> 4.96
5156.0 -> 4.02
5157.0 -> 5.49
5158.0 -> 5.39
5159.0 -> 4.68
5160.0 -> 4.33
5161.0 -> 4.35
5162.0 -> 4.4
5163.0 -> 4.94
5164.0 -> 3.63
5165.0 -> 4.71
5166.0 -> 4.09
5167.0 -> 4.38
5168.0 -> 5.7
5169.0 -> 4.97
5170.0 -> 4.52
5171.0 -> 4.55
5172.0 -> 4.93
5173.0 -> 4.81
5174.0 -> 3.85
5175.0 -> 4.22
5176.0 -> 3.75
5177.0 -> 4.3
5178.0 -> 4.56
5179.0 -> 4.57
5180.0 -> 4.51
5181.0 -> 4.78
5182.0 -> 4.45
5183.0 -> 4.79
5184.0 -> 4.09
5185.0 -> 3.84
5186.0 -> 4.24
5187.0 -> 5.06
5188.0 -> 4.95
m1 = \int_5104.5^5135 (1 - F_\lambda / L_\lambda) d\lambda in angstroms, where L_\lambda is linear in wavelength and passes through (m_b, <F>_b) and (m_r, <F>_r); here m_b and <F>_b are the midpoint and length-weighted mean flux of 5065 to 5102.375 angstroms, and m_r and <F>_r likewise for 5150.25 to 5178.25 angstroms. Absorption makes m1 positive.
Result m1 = 2.5 angstroms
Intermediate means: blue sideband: 4.42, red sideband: 4.59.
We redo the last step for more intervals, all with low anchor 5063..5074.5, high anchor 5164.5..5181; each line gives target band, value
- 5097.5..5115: 0.7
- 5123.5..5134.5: 0.8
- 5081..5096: -1.3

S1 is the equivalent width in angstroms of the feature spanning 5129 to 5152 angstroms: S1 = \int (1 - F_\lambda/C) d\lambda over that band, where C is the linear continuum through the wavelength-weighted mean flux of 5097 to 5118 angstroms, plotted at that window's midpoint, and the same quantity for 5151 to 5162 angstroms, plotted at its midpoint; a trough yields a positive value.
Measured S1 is 1.6 angstroms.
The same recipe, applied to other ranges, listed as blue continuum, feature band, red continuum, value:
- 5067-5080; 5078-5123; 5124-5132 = -1.71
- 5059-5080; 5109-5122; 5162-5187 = -0.10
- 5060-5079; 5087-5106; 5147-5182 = -0.15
